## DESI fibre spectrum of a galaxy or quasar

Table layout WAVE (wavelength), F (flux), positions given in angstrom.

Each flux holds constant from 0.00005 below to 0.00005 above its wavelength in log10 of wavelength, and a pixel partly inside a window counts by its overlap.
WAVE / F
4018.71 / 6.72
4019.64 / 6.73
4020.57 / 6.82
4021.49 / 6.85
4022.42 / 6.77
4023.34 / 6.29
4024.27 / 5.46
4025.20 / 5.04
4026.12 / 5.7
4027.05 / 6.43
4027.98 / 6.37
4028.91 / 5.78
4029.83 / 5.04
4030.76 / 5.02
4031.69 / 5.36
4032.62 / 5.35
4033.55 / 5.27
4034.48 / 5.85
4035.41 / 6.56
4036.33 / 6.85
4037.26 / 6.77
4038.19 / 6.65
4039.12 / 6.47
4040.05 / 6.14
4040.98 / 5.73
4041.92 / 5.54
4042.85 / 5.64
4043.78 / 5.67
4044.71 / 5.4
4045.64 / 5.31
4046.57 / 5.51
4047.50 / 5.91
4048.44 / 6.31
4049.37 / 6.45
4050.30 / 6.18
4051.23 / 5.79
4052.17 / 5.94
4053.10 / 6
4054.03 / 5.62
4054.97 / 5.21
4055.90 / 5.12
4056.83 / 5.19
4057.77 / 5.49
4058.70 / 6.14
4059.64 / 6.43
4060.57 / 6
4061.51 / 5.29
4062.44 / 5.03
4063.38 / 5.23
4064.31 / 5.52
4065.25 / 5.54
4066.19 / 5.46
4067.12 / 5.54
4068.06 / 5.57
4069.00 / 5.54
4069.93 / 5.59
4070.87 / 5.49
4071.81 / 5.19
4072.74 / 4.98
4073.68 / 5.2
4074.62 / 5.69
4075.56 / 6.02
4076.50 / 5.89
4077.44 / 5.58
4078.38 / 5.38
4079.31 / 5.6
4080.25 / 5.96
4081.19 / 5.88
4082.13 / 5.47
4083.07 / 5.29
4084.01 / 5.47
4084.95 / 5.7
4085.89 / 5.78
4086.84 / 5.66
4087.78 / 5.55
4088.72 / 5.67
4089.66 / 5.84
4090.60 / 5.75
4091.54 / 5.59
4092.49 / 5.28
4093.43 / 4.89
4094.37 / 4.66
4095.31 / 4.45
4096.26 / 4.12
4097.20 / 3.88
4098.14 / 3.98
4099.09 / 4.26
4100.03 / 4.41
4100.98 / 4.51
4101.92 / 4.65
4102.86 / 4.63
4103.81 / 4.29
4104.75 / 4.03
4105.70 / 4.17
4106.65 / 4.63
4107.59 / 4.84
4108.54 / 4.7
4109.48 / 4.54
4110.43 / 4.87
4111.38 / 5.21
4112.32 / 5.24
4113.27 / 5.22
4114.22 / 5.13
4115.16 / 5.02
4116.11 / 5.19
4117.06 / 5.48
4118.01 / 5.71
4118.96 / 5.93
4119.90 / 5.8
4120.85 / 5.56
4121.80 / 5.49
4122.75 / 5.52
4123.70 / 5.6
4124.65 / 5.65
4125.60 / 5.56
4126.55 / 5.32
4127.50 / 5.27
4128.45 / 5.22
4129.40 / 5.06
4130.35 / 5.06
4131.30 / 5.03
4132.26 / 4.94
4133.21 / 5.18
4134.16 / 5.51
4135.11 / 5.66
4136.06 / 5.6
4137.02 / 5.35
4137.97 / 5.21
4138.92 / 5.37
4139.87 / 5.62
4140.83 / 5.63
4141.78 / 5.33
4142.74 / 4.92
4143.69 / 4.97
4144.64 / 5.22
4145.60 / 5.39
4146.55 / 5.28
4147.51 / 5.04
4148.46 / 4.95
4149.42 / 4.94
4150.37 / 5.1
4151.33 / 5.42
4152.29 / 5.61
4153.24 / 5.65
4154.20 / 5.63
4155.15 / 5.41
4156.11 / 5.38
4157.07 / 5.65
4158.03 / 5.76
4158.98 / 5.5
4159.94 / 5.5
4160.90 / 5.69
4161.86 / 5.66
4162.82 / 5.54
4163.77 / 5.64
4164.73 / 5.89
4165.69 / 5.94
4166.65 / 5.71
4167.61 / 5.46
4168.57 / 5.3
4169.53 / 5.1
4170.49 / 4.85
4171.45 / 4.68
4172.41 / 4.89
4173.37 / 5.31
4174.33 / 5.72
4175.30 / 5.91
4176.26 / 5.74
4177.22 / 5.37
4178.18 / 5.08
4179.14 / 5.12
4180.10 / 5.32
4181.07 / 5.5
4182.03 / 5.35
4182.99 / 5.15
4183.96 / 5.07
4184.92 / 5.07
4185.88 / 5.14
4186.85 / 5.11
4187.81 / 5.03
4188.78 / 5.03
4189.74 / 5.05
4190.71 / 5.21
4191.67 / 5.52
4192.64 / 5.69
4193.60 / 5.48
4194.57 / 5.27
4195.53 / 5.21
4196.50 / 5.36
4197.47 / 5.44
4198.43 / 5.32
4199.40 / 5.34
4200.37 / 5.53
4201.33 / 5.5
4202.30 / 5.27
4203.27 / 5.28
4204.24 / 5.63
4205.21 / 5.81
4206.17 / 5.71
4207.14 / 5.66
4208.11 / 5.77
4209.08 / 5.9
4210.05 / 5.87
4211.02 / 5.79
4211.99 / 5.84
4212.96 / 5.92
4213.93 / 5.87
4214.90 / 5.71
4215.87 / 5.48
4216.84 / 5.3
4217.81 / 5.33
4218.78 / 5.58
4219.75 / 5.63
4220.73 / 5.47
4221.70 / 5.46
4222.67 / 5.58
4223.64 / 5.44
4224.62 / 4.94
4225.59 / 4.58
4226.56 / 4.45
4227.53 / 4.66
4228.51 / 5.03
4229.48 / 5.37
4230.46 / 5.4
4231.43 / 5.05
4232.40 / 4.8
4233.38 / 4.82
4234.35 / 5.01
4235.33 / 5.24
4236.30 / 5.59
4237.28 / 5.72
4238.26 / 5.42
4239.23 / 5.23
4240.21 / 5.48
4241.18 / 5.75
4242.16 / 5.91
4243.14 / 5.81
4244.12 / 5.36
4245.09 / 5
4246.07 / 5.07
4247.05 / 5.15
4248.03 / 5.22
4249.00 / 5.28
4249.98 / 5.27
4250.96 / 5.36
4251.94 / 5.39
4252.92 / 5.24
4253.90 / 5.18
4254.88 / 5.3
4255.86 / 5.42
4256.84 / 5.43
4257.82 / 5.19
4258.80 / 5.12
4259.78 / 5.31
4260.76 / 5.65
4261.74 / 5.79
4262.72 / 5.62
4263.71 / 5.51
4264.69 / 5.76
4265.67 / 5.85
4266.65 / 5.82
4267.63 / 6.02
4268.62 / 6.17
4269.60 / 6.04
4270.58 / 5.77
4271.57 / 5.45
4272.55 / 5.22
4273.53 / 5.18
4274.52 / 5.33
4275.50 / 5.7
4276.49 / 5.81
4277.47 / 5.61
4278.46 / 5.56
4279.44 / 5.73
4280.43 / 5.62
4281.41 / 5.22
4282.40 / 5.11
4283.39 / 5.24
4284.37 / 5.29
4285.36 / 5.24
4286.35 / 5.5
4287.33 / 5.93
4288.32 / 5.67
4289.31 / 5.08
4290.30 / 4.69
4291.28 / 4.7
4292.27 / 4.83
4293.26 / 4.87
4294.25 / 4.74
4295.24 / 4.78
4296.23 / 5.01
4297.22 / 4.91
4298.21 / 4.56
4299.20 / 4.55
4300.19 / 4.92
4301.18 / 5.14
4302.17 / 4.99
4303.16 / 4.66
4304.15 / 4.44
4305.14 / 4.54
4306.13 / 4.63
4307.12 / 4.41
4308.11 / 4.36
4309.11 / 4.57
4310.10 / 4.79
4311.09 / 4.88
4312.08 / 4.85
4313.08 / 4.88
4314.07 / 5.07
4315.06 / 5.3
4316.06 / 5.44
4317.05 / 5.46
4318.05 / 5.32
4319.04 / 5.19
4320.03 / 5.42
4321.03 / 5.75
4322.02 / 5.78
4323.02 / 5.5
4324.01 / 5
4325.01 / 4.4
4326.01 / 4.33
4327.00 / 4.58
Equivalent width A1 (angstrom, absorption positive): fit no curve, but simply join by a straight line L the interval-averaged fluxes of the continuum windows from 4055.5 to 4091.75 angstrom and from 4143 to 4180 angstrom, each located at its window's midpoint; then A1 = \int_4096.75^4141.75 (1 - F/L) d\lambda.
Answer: 3.2 angstrom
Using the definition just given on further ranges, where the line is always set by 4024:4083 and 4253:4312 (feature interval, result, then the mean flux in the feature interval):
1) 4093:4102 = 2.0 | 4.37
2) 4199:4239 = -0.4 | 5.41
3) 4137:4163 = 0.6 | 5.38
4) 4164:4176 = 0.1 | 5.4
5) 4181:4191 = 0.5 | 5.14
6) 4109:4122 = 0.6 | 5.31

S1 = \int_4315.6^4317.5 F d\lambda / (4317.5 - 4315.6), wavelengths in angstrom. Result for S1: 5.46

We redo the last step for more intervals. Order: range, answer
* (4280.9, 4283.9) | 5.2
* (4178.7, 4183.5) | 5.28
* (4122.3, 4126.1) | 5.58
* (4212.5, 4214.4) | 5.9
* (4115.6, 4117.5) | 5.31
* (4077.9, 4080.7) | 5.66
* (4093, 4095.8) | 4.66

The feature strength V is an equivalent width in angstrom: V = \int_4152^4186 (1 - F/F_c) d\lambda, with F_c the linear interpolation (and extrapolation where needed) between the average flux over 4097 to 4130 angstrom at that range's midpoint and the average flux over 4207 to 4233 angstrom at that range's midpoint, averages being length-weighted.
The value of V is -1.4 angstrom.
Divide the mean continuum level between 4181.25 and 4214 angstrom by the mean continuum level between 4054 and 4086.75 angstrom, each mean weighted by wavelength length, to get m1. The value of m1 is 0.98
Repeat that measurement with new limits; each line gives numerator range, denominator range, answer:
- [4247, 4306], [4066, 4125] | 1.02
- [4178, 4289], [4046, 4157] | 1.02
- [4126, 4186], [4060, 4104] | 1.02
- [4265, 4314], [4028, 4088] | 0.91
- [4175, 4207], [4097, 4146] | 1.05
